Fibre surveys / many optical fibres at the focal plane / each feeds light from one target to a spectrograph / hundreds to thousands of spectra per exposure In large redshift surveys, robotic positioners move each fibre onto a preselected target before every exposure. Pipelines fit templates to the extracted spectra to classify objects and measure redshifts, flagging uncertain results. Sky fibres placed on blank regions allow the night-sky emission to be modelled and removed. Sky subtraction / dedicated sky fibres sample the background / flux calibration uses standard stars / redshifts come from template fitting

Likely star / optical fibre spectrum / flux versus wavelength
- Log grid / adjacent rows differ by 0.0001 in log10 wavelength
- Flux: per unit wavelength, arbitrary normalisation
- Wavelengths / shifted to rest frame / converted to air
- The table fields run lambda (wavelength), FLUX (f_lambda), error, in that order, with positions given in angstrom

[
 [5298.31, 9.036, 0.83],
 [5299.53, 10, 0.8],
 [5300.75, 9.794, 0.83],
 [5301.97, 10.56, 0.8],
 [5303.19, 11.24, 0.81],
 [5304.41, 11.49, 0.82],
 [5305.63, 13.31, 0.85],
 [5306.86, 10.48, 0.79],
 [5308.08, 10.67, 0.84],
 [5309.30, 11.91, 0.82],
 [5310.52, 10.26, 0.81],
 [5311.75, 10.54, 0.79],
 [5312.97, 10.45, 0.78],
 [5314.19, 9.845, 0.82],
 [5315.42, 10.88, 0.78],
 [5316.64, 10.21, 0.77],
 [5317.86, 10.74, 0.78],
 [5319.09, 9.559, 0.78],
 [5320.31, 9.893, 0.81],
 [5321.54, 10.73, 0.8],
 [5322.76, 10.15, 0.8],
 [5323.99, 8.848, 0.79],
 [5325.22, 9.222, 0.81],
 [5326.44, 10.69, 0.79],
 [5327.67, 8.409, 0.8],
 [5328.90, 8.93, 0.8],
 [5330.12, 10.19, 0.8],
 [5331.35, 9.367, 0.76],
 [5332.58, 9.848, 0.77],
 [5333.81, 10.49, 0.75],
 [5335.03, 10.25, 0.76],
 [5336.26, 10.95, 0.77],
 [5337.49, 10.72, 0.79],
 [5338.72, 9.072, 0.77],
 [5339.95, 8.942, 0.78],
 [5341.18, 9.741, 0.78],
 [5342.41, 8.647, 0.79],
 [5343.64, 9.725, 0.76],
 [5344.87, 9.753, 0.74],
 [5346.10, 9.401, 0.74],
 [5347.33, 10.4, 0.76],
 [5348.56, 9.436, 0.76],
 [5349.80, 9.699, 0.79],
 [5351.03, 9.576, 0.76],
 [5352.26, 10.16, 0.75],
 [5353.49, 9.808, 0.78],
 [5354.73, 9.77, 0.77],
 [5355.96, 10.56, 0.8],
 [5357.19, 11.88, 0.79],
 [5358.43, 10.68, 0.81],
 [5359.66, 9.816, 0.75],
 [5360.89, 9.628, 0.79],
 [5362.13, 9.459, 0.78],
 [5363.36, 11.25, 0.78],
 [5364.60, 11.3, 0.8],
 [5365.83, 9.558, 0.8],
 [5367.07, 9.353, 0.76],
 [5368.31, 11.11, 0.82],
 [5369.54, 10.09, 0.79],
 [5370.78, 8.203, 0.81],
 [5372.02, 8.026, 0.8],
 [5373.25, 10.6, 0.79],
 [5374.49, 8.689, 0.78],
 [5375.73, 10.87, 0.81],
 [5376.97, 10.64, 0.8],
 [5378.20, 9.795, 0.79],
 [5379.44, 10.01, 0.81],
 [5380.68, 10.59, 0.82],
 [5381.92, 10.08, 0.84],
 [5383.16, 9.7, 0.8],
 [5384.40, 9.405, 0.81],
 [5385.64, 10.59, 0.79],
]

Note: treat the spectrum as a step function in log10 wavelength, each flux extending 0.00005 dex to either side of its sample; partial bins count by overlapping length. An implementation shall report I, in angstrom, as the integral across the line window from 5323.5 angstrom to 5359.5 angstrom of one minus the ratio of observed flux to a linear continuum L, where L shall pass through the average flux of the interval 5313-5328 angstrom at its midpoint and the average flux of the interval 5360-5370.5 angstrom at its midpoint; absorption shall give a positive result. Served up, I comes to 0.8 angstrom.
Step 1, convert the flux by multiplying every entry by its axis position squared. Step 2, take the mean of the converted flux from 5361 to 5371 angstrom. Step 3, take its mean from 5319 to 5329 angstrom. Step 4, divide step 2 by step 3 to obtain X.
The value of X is 1.06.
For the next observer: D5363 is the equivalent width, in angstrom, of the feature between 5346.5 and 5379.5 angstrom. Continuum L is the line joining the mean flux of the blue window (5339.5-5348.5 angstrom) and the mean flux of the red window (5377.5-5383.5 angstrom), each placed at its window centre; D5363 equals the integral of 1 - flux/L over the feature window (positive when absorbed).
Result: -0.69 angstrom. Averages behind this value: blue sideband 9.53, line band 10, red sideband 10.1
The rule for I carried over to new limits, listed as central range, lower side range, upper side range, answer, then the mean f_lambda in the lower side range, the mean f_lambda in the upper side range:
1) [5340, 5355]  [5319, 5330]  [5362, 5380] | 0.22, 9.64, 9.94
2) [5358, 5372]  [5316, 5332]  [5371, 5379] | -0.33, 9.77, 9.7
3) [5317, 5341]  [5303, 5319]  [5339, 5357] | 1.09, 10.9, 9.73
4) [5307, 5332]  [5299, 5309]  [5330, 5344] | 0.86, 11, 9.82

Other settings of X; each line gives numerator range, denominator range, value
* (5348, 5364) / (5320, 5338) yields 1.03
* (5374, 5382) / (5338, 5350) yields 1.08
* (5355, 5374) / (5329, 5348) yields 1.04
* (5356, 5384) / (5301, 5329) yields 0.99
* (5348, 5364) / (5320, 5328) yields 1.05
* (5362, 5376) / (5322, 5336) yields 1.03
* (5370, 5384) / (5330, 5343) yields 1.01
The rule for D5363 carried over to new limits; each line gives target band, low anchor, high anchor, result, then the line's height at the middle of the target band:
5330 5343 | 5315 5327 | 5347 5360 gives 0.4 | 10.1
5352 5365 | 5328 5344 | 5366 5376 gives -1.0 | 9.63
